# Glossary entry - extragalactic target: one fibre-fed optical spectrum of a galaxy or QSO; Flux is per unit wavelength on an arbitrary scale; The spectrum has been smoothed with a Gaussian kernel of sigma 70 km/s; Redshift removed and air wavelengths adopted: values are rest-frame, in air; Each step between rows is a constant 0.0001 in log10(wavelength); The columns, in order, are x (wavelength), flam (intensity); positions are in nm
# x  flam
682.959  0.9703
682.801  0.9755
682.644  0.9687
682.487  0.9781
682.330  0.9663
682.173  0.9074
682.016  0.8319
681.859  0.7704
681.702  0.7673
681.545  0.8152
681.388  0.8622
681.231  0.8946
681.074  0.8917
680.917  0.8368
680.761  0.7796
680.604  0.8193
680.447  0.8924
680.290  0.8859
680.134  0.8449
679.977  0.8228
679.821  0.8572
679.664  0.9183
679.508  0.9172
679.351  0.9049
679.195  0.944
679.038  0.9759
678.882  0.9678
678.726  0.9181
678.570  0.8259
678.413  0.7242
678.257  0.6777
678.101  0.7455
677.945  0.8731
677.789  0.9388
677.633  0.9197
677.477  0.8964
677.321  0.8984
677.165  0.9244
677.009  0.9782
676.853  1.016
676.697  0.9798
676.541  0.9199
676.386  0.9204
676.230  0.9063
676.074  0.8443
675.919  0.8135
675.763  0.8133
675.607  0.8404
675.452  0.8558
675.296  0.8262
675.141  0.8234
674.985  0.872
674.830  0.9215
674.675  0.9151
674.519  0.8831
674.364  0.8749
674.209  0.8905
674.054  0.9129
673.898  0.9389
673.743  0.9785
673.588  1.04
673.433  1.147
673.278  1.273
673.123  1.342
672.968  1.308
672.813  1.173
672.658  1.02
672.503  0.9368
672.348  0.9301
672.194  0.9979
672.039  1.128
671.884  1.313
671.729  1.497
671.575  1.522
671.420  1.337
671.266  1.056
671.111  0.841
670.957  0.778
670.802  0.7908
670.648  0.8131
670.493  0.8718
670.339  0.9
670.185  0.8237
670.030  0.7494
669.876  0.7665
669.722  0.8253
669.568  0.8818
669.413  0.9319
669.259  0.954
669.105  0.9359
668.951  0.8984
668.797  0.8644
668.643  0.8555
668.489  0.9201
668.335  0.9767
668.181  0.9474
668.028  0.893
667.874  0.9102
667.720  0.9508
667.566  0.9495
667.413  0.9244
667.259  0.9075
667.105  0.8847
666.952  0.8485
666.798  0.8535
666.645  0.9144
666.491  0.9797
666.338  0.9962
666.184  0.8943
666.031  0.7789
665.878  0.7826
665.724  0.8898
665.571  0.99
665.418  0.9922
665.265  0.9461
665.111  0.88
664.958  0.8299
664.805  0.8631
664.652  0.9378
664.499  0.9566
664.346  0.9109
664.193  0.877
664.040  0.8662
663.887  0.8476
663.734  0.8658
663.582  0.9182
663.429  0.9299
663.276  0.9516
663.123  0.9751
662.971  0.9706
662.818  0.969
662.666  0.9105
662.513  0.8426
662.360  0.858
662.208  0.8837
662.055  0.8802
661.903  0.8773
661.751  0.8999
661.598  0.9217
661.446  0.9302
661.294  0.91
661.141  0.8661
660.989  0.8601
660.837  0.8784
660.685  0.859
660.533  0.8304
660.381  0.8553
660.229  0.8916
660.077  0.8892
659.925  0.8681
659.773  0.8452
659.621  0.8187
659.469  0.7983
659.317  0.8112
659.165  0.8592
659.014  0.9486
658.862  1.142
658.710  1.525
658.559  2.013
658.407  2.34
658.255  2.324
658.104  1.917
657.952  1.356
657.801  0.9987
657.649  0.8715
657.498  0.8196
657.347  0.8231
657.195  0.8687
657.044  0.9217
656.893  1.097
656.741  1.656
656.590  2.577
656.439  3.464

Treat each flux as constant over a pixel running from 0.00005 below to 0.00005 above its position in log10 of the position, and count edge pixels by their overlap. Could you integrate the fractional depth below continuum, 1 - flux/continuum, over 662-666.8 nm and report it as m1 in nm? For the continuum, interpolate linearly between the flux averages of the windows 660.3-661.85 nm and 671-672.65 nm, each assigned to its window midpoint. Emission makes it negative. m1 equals 0.28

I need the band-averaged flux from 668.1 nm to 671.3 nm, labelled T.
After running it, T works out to 0.873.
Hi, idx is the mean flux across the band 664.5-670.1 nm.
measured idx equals 0.898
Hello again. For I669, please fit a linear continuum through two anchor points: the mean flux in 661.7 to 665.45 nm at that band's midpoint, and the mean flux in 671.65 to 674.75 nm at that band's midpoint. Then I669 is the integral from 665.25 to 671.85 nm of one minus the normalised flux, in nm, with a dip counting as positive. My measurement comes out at 0.40 nm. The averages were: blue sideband 0.905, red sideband 1.08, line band 0.933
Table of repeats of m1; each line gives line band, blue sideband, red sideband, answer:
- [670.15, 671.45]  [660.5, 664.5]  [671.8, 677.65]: 0.068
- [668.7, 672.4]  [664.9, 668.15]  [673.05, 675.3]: -0.114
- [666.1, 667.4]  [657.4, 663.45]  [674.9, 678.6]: 0.091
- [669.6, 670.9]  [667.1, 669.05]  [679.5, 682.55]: 0.125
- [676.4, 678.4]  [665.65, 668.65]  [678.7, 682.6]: -0.016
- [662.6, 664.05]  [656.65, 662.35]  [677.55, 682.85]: 0.163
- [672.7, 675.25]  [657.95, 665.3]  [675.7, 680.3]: -0.270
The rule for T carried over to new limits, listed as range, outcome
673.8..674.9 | 0.906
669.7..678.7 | 0.954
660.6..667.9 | 0.902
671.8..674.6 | 1.06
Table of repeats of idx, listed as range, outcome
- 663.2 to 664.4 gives 0.896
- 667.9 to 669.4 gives 0.917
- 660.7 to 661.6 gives 0.89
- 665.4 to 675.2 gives 0.964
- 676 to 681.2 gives 0.884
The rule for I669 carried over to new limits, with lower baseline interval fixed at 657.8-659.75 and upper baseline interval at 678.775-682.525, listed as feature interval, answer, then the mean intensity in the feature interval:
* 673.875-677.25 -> 0.33 nm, 0.893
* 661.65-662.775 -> 0.36 nm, 0.882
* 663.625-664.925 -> 0.37 nm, 0.89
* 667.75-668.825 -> 0.23 nm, 0.914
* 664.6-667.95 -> 0.83 nm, 0.904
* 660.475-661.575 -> 0.37 nm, 0.88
